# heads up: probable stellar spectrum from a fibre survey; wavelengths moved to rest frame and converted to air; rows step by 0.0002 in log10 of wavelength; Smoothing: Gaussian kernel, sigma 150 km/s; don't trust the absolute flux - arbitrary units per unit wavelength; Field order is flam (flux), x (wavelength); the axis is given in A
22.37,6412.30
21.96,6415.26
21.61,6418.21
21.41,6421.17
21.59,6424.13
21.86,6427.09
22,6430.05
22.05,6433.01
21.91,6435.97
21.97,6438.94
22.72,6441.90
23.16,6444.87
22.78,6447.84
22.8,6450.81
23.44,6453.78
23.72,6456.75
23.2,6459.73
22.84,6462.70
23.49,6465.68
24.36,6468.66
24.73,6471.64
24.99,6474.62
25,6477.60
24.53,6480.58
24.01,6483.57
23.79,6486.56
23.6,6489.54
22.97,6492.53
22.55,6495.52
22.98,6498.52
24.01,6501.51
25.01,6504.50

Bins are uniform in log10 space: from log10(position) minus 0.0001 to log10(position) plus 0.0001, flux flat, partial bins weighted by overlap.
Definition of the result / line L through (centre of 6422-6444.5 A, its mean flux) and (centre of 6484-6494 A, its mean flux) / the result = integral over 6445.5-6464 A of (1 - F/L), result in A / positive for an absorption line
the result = -0.4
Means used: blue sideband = 22.1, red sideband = 23.5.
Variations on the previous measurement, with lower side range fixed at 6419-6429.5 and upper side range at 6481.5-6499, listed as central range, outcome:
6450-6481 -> -1.6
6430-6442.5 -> -0.1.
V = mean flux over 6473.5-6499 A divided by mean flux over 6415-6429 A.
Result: 1.10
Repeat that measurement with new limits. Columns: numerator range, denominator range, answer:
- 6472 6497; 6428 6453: 1.07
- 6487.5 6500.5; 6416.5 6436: 1.06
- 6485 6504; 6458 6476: 0.98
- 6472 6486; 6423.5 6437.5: 1.12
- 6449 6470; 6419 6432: 1.08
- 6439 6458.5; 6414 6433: 1.06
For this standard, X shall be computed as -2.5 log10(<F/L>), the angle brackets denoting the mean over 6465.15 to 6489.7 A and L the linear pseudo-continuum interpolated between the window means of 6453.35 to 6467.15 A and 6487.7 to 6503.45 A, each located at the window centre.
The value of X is -0.05 mag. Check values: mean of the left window 23.3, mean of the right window 23.3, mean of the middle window 24.3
